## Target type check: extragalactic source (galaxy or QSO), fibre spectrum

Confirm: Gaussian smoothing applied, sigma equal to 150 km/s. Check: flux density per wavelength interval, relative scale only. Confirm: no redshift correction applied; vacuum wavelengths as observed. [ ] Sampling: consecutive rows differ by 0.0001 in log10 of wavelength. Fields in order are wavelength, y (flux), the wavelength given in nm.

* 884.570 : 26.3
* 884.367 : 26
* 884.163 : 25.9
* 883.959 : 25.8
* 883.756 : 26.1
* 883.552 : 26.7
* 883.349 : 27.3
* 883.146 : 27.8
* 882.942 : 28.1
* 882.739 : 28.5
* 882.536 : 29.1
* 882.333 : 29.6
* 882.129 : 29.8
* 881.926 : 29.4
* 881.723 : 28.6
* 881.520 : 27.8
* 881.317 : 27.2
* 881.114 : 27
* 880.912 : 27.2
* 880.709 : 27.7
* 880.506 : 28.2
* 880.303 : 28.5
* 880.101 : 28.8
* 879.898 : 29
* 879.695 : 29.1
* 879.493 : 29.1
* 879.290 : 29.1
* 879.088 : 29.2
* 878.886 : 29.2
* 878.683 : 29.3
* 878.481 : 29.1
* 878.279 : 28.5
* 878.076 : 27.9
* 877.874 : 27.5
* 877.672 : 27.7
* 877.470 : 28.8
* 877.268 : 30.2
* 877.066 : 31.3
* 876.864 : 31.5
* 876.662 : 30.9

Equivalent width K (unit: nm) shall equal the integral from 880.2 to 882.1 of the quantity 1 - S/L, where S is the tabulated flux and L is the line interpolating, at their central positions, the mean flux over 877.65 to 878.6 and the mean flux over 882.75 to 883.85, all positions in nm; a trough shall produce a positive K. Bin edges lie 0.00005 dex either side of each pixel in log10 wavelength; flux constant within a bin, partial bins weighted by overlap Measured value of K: -0.02 nm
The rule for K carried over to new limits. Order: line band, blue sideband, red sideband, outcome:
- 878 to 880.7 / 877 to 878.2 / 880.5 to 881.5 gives -0.069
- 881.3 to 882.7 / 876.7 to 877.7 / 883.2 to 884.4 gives -0.076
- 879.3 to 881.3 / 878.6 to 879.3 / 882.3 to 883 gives 0.055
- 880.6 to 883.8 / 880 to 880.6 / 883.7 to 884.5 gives -0.094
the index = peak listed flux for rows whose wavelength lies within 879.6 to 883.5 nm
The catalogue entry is 29.8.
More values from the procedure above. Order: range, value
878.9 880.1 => 29.2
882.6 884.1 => 28.5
